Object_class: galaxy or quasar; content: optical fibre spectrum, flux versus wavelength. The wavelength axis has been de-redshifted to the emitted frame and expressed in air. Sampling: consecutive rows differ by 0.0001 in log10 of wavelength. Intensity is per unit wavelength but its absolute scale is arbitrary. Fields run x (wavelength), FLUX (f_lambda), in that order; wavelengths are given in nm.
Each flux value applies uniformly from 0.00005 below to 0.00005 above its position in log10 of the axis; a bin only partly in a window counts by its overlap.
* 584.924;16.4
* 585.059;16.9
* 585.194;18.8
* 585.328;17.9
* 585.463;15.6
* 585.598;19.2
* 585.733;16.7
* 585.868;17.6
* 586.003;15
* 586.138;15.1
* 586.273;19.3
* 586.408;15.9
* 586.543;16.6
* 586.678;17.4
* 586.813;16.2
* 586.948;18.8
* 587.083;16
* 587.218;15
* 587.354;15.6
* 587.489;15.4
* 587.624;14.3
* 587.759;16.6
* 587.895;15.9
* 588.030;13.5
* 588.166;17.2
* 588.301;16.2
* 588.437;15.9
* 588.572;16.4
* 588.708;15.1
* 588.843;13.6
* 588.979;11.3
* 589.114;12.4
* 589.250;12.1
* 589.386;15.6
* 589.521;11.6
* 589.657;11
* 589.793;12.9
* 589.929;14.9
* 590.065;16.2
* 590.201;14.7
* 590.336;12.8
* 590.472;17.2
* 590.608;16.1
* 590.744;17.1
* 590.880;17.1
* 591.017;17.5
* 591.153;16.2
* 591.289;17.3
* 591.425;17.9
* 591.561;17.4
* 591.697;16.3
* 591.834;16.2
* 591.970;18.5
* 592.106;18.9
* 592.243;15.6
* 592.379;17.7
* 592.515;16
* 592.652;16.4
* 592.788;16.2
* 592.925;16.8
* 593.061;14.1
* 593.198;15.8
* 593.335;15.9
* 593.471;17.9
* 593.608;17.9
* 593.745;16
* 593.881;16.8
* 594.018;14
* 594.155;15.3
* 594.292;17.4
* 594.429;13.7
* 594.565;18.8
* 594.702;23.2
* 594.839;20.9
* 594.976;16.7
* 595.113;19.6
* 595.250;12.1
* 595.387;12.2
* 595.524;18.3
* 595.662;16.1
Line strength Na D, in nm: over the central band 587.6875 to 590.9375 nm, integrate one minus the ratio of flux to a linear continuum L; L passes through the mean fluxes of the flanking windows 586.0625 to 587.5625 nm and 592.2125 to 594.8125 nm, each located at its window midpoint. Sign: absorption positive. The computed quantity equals 0.36 nm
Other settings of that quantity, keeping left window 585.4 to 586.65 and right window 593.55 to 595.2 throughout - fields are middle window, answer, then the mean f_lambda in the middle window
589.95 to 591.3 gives 0.08 nm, 16.1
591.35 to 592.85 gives 0.02 nm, 17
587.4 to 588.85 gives 0.12 nm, 15.5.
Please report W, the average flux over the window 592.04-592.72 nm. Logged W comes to 16.9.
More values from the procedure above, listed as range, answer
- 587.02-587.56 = 15.5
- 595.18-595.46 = 12.3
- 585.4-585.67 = 17.4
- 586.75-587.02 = 17.5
